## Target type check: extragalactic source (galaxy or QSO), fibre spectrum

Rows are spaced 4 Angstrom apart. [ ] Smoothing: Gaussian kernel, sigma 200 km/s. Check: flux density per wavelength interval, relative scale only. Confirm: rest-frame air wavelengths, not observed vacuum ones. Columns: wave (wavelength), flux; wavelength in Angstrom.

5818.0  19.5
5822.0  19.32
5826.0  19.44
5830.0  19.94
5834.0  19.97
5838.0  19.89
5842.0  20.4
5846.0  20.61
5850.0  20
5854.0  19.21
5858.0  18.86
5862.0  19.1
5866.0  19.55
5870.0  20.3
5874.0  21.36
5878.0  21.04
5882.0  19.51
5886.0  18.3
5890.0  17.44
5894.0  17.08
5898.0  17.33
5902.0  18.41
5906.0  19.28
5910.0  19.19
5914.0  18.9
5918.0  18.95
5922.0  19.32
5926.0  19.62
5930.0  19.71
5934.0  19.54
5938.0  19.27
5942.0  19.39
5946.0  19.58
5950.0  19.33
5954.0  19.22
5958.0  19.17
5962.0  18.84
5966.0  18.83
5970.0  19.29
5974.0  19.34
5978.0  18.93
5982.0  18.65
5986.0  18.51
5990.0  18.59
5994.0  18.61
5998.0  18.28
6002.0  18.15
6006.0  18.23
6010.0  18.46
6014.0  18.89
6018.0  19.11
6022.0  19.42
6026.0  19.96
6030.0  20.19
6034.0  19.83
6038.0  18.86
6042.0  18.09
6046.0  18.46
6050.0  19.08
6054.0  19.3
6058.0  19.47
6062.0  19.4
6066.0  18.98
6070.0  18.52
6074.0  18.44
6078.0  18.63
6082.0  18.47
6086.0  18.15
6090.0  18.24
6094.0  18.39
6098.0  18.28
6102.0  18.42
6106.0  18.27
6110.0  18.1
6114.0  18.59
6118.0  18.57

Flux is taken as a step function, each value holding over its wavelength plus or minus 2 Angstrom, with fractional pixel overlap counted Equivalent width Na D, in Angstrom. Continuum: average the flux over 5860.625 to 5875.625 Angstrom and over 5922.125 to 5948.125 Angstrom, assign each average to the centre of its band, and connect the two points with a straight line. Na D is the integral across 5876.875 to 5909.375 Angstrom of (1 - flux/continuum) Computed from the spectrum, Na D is 2.2 Angstrom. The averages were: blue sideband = 20.1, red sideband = 19.5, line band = 18.5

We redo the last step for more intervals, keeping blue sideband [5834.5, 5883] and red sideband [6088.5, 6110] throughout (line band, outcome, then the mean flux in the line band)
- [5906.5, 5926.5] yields 0.43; 19.2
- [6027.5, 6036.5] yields -0.56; 19.9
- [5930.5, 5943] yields 0.01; 19.4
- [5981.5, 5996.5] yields 0.40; 18.6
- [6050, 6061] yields -0.43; 19.3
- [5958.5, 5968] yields 0.18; 18.9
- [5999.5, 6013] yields 0.45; 18.3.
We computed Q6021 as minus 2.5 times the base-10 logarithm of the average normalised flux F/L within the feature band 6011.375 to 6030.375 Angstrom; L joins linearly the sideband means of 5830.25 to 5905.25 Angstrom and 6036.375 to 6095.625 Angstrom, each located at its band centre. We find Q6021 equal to -0.03 mag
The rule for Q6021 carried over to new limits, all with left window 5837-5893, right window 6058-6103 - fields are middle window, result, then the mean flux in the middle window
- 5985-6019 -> 0.03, 18.5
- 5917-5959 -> -0.01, 19.4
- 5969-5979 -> -0.01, 19.2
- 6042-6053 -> 0.00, 18.7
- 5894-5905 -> 0.09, 17.9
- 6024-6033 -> -0.07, 20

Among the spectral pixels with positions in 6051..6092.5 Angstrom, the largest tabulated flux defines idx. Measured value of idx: 19.47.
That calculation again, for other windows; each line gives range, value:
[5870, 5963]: 21.36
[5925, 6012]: 19.71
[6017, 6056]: 20.19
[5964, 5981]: 19.34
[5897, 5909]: 19.28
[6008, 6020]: 19.11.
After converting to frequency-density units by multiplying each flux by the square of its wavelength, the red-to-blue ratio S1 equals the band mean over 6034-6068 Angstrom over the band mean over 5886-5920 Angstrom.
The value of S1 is 1.1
